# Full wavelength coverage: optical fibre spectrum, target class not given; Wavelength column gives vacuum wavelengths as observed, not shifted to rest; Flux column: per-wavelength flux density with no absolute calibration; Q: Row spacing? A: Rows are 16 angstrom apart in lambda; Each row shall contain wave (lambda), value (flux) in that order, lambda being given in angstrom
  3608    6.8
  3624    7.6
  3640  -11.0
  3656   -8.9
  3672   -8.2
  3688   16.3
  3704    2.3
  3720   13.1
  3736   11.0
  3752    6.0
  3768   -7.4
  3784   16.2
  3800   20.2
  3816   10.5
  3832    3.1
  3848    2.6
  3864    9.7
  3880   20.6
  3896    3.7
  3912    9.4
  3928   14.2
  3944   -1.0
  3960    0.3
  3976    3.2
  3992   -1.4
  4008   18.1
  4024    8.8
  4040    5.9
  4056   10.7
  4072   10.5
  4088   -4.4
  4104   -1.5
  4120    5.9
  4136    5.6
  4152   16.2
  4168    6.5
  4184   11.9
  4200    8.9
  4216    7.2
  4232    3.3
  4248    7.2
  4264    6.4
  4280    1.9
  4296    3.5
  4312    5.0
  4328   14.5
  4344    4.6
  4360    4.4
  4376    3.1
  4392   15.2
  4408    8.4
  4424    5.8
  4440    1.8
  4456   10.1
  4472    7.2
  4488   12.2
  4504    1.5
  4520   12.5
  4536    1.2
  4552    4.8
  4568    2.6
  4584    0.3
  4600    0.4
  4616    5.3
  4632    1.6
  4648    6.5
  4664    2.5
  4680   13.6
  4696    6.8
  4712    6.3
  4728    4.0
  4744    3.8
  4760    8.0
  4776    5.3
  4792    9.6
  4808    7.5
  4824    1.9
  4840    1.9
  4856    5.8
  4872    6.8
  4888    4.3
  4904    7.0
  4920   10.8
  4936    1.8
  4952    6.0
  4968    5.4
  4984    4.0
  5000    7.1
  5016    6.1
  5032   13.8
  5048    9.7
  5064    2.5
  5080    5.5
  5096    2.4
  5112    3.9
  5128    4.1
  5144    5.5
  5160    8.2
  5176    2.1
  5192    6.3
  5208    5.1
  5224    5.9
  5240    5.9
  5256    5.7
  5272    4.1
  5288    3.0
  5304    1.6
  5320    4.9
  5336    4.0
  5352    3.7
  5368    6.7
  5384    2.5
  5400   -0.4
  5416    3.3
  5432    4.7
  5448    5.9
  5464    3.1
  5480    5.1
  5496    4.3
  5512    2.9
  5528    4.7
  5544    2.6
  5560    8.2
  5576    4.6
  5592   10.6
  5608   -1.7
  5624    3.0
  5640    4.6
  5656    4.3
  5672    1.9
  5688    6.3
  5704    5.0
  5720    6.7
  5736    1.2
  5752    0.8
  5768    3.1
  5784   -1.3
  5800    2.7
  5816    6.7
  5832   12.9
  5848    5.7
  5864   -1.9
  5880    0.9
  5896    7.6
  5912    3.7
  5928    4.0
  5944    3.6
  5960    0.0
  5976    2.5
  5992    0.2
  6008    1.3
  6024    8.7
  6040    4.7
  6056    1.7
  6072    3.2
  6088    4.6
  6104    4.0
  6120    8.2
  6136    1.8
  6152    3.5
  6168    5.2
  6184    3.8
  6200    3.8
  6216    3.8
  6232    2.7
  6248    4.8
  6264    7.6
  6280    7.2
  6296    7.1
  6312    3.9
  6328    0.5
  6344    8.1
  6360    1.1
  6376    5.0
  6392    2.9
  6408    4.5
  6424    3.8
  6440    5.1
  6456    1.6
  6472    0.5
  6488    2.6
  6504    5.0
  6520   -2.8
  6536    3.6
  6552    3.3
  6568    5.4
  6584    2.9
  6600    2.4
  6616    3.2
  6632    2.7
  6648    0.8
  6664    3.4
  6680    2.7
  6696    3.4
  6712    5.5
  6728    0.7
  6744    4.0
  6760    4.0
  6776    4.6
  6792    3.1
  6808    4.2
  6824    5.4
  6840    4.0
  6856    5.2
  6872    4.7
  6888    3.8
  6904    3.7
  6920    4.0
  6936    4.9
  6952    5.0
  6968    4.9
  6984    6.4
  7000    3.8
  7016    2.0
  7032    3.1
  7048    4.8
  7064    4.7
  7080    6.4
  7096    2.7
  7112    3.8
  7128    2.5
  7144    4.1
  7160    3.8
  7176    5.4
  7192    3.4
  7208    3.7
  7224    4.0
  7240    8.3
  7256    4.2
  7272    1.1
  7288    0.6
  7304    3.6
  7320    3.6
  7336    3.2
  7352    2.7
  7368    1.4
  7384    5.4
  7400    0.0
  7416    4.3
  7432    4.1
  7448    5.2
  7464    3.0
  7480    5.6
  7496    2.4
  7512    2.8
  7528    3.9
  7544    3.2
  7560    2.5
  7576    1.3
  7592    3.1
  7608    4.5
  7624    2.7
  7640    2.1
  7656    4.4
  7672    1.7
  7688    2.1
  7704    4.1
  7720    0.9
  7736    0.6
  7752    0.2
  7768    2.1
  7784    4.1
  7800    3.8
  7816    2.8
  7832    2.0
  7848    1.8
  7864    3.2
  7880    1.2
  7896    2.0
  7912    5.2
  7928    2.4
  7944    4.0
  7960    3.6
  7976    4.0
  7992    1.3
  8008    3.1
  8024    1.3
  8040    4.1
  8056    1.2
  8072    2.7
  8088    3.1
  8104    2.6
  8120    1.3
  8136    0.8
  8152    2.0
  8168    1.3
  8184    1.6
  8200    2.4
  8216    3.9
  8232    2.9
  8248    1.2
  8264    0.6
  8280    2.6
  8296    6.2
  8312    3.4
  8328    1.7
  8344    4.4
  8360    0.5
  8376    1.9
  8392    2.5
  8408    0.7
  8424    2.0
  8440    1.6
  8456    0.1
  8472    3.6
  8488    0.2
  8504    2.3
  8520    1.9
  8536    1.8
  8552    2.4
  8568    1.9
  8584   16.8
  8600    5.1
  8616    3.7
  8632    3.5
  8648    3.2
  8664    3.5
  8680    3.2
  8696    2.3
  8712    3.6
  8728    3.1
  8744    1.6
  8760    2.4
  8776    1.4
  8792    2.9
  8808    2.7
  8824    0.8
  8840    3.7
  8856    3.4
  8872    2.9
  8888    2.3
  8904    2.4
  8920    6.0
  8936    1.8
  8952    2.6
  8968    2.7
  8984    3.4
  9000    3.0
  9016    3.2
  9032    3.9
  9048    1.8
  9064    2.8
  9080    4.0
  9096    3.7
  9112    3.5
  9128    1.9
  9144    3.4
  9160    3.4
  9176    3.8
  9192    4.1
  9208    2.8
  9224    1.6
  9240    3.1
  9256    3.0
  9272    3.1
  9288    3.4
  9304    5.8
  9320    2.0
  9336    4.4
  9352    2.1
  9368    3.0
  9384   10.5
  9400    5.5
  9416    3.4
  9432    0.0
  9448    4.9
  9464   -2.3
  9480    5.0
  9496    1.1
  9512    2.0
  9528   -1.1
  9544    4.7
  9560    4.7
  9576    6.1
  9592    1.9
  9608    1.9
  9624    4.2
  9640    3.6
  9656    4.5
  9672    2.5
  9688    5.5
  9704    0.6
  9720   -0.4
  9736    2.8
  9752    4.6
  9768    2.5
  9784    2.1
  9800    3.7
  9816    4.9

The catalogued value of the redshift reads 1.303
